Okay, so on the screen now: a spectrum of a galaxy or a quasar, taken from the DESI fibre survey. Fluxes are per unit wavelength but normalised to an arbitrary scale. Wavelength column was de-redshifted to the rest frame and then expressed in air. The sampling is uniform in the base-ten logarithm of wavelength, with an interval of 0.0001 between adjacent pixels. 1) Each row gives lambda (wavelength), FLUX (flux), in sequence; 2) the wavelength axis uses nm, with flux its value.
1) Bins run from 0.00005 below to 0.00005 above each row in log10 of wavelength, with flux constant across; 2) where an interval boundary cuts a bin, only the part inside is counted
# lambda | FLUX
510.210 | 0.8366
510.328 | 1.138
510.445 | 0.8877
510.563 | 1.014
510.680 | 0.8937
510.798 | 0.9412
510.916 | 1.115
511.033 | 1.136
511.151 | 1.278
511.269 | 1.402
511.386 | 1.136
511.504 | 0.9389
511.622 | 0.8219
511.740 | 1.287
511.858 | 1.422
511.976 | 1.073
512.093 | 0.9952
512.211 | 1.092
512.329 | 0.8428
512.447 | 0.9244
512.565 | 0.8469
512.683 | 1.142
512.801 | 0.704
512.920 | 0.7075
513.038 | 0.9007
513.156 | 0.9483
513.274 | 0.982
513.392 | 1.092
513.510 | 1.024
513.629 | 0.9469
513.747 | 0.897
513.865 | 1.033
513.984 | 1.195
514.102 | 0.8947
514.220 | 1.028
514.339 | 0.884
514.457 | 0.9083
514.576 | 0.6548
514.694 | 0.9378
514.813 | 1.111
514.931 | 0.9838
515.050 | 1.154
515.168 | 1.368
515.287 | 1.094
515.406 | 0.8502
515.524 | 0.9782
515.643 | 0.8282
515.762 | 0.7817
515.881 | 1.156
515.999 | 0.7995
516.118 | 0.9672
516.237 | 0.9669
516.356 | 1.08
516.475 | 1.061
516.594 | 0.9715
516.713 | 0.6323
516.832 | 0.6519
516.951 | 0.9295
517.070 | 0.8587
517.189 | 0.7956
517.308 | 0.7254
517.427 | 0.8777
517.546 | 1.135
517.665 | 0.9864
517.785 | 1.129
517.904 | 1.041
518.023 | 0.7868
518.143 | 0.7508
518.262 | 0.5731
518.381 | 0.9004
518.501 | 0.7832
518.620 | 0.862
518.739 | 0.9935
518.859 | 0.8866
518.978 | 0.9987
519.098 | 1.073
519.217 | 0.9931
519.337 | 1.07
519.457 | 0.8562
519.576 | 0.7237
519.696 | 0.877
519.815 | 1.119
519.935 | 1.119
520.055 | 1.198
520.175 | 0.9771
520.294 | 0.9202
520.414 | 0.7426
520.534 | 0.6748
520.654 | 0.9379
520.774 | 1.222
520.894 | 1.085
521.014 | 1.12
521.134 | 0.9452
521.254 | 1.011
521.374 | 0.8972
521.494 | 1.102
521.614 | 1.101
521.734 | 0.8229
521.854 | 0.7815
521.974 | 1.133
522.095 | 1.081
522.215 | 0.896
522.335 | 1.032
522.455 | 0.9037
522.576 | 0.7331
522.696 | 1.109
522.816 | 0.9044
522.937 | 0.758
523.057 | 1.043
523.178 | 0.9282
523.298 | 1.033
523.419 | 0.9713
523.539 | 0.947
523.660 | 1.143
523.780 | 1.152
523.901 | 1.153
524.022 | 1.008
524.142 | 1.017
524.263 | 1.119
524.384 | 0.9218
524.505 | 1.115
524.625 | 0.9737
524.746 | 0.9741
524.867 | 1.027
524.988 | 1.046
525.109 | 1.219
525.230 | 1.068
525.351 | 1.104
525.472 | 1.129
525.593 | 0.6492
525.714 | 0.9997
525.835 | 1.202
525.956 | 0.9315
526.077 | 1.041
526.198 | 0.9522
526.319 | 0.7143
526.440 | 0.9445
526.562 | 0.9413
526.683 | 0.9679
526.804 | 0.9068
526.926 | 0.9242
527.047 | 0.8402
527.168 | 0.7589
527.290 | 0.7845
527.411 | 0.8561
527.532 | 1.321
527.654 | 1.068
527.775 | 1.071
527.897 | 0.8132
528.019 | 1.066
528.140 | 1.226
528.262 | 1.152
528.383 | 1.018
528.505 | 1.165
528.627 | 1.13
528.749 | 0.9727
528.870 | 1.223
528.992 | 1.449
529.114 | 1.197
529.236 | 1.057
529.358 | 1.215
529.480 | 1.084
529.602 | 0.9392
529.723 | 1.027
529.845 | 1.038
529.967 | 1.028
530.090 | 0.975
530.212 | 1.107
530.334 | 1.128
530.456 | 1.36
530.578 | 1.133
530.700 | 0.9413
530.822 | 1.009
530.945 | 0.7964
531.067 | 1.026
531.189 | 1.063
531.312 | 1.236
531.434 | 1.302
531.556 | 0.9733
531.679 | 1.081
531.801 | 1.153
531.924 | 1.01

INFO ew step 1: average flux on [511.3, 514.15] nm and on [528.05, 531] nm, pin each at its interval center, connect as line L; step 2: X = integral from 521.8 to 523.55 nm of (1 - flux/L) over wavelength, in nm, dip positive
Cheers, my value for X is 0.18 nm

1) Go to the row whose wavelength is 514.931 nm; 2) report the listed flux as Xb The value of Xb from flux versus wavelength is 0.9838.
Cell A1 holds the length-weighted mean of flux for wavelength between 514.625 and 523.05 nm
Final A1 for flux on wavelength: 0.948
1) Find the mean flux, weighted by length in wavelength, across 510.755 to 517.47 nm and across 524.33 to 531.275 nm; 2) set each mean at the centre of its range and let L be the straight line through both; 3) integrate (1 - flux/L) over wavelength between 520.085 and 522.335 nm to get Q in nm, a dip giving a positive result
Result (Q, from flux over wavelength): 0.07 nm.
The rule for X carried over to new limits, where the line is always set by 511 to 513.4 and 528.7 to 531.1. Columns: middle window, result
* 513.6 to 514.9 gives 0.10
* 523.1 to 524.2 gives 0.03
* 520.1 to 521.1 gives 0.09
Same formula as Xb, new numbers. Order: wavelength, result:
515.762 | 0.7817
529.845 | 1.038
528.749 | 0.9727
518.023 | 0.7868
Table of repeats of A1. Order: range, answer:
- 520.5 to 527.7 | 0.987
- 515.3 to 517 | 0.909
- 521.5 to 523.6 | 0.955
